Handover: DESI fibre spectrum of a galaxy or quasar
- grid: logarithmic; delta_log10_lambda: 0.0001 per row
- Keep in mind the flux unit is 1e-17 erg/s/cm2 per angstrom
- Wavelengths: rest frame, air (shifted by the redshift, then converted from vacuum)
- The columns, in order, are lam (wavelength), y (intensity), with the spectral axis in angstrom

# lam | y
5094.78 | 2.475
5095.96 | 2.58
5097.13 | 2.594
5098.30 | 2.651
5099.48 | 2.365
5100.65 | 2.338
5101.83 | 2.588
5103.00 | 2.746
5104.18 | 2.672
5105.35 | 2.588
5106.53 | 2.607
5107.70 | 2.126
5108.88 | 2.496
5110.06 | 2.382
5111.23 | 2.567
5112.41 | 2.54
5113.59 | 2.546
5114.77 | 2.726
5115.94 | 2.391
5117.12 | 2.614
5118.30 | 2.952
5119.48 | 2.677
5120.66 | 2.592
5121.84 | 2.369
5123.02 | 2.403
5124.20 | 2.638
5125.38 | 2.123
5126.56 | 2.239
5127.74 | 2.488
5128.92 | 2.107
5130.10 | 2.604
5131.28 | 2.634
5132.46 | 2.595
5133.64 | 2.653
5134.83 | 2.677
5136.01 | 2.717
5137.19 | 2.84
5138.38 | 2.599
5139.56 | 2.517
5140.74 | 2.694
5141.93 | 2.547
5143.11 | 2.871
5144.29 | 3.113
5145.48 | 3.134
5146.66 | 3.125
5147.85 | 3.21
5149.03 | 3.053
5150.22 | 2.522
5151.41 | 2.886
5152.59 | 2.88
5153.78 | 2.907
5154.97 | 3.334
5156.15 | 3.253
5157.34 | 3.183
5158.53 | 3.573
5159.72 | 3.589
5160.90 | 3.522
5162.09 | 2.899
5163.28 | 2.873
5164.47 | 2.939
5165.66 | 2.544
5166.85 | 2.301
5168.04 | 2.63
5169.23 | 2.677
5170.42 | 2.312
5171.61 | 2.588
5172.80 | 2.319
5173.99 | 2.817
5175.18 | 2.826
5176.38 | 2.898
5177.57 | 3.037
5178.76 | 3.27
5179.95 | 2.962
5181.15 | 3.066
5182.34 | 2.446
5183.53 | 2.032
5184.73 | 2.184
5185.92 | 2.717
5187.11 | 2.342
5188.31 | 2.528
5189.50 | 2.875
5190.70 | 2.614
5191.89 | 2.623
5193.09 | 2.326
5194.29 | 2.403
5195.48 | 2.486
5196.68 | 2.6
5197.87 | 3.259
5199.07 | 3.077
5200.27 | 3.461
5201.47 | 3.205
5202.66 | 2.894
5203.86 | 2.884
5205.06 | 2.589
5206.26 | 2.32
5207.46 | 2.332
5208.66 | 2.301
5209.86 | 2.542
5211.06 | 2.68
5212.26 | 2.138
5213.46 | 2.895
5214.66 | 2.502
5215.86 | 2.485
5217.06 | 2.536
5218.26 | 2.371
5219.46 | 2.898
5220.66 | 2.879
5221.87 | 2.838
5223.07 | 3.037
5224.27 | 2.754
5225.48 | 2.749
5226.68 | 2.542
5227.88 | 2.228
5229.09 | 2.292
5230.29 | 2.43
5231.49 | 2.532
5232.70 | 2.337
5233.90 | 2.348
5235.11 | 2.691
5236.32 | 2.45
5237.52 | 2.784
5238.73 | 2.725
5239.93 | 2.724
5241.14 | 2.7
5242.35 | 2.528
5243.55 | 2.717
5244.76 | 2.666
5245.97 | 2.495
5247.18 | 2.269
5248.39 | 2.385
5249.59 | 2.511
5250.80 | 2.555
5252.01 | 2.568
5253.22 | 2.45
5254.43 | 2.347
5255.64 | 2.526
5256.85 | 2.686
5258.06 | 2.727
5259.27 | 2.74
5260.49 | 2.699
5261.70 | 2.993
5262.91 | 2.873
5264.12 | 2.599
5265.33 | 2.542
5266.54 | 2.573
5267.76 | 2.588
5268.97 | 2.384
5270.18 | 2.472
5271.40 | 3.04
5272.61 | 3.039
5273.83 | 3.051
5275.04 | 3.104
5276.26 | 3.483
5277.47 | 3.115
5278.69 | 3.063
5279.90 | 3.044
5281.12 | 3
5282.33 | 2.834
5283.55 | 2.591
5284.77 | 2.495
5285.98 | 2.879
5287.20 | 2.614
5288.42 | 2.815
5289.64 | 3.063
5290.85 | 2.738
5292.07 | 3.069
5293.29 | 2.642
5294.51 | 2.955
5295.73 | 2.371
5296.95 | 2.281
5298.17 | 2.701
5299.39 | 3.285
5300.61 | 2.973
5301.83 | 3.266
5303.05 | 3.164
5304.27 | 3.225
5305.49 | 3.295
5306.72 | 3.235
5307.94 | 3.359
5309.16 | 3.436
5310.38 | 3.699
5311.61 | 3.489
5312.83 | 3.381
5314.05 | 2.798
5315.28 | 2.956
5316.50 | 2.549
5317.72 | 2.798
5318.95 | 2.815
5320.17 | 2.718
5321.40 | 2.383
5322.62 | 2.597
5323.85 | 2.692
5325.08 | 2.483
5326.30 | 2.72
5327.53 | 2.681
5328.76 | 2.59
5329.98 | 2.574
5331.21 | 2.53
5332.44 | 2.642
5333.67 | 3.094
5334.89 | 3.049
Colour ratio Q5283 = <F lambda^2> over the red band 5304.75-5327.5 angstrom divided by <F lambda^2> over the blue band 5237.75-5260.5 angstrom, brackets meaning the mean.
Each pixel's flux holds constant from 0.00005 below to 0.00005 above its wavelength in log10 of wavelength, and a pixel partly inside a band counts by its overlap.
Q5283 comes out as 1.18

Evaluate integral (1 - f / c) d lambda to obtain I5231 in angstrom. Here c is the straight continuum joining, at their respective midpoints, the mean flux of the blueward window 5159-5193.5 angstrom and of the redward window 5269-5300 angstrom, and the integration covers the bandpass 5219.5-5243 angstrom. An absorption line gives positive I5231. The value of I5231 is 1.5 angstrom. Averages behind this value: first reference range 2.72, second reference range 2.86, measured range 2.62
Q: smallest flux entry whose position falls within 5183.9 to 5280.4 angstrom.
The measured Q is 2.138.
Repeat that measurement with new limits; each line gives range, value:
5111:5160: 2.107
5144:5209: 2.032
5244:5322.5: 2.269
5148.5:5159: 2.522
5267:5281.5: 2.384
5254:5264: 2.347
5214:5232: 2.228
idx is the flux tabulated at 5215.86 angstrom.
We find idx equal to 2.485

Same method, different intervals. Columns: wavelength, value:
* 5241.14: 2.7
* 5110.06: 2.382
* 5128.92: 2.107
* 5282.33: 2.834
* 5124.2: 2.638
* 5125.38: 2.123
